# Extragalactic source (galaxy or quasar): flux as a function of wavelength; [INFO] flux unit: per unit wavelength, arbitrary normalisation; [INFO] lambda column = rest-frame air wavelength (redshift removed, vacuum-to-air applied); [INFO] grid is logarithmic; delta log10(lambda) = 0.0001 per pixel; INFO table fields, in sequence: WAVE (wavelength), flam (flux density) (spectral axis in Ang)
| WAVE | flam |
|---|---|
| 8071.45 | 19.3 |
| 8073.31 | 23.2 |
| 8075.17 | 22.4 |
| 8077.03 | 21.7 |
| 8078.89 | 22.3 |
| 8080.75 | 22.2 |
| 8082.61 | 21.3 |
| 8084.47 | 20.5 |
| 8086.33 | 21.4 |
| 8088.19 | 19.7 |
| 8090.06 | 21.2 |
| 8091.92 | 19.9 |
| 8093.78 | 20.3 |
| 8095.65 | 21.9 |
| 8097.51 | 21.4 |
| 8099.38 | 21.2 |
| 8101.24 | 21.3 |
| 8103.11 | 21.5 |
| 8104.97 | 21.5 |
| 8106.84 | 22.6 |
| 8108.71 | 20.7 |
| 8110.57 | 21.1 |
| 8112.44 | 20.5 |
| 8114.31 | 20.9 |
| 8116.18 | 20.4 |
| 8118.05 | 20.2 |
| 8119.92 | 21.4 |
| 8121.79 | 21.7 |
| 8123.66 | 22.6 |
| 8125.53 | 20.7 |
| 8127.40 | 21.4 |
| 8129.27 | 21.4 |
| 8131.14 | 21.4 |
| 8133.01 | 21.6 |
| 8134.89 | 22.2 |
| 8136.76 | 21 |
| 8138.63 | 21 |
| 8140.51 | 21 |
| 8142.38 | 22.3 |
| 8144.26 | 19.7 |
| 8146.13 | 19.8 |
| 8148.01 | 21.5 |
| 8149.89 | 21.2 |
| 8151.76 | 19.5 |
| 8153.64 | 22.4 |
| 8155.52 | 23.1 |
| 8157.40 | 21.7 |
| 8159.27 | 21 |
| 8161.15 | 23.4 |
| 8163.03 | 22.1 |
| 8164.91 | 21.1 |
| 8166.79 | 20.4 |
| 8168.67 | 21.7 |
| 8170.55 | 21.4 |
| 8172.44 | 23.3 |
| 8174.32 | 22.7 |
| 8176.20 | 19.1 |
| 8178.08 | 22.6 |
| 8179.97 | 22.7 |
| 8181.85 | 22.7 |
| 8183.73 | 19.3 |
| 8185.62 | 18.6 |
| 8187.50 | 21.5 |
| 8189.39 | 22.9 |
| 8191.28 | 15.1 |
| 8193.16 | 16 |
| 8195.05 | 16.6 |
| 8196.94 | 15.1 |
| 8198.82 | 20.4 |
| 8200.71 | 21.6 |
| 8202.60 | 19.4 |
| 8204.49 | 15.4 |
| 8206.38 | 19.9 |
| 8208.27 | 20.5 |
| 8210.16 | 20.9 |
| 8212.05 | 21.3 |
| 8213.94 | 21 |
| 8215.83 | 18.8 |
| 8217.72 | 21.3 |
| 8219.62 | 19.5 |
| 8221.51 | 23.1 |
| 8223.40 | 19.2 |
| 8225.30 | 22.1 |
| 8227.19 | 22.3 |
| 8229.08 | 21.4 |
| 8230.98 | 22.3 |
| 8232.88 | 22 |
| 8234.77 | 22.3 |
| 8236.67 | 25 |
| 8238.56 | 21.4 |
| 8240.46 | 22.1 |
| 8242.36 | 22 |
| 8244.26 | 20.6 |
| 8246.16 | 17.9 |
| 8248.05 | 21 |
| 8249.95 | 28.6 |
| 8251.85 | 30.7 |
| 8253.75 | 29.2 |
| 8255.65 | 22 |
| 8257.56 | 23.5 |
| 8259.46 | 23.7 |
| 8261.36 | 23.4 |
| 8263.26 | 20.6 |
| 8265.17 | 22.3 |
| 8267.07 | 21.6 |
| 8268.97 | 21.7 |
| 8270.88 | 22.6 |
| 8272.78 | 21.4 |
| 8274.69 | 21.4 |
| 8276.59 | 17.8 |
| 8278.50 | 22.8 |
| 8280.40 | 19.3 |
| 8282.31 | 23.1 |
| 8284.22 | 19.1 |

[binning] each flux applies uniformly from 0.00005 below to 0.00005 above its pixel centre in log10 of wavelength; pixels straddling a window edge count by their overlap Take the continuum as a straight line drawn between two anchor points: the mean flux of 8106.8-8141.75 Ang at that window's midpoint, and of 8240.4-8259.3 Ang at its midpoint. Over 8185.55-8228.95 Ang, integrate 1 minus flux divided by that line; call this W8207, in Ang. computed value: 6.1 Ang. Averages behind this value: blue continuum 21.2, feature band 19.7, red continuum 23.8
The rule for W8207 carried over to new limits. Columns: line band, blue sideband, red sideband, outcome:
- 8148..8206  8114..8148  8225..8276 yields 3.4 Ang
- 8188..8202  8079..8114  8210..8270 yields 2.3 Ang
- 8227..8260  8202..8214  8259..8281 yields -3.9 Ang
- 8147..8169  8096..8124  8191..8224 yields -1.4 Ang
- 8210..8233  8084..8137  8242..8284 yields 1.1 Ang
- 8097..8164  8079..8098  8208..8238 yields -0.6 Ang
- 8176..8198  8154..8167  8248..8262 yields 3.4 Ang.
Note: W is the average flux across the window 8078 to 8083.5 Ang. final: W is 21.9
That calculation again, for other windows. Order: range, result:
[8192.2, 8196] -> 16.3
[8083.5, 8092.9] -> 20.6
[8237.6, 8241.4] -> 21.8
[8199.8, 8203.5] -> 20.5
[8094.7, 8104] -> 21.4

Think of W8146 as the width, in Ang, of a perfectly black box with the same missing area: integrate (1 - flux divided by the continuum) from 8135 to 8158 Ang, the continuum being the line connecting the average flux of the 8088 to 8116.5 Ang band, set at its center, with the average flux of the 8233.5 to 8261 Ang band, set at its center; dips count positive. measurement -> 0.63 Ang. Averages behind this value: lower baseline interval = 21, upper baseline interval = 23.6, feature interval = 21.2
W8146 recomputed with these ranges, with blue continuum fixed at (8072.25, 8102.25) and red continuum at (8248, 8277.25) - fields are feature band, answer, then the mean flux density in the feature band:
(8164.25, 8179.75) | 0.50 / 21.6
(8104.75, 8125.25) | 0.44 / 21.2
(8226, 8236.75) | 0.30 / 22.3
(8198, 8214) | 1.91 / 20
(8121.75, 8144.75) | 0.49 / 21.4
